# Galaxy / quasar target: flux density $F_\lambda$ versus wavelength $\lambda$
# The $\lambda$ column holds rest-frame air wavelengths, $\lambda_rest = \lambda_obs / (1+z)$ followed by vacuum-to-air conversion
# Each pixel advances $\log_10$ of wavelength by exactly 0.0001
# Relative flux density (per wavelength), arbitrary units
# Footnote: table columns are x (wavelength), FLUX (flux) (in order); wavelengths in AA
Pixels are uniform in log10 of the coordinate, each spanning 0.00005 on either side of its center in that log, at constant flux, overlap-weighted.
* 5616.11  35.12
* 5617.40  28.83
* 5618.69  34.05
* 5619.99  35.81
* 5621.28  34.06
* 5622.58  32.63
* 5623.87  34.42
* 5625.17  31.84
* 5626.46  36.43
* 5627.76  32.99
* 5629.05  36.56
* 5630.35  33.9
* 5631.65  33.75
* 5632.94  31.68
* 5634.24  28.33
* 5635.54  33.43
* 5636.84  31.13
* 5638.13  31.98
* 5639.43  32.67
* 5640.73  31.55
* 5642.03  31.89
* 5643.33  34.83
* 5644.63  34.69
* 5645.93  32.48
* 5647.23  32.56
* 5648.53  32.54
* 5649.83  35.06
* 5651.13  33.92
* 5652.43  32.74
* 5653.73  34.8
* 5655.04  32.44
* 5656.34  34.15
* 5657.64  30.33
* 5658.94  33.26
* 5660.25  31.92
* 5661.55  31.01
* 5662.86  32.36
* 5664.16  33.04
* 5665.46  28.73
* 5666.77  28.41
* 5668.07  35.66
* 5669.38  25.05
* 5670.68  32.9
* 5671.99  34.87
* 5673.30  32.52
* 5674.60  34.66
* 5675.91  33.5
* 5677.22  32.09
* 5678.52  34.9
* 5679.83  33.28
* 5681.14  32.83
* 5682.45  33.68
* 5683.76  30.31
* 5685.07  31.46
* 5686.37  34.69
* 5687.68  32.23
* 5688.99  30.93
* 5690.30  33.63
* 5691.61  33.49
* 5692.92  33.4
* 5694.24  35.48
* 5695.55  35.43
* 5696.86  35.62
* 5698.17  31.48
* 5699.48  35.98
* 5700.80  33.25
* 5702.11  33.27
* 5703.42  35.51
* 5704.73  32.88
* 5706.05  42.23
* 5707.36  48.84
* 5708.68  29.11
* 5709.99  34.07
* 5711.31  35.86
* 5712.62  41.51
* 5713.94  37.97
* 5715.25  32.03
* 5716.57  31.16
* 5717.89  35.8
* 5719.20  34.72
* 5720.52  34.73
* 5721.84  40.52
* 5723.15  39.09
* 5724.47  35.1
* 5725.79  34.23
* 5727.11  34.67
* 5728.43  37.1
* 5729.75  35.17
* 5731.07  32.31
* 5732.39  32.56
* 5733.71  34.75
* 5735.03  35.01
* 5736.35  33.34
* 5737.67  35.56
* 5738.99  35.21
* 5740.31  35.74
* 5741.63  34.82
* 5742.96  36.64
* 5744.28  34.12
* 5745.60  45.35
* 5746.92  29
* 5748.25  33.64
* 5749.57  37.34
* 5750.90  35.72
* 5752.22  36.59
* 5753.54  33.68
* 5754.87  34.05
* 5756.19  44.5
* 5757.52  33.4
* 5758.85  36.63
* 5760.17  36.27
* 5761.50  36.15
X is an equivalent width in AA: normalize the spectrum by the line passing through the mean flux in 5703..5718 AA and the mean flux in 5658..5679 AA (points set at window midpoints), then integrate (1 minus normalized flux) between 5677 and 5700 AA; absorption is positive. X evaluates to 0.5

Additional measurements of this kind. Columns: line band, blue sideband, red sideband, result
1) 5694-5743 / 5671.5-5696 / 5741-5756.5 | -0.97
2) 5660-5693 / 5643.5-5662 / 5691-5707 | 1.70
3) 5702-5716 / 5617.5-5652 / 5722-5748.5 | -0.81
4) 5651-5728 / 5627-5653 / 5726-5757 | 0.51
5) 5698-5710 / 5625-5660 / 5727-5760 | -0.48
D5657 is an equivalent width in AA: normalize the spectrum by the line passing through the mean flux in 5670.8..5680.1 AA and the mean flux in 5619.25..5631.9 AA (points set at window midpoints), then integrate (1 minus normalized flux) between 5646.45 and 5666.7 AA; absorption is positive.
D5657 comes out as 0.84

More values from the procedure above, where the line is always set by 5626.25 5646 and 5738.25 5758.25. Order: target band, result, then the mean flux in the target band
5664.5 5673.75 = 0.7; 31.2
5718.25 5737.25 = 0.1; 35.3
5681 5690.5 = 0.5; 32.4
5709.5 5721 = -0.1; 35.3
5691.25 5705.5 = 0.2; 34.2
